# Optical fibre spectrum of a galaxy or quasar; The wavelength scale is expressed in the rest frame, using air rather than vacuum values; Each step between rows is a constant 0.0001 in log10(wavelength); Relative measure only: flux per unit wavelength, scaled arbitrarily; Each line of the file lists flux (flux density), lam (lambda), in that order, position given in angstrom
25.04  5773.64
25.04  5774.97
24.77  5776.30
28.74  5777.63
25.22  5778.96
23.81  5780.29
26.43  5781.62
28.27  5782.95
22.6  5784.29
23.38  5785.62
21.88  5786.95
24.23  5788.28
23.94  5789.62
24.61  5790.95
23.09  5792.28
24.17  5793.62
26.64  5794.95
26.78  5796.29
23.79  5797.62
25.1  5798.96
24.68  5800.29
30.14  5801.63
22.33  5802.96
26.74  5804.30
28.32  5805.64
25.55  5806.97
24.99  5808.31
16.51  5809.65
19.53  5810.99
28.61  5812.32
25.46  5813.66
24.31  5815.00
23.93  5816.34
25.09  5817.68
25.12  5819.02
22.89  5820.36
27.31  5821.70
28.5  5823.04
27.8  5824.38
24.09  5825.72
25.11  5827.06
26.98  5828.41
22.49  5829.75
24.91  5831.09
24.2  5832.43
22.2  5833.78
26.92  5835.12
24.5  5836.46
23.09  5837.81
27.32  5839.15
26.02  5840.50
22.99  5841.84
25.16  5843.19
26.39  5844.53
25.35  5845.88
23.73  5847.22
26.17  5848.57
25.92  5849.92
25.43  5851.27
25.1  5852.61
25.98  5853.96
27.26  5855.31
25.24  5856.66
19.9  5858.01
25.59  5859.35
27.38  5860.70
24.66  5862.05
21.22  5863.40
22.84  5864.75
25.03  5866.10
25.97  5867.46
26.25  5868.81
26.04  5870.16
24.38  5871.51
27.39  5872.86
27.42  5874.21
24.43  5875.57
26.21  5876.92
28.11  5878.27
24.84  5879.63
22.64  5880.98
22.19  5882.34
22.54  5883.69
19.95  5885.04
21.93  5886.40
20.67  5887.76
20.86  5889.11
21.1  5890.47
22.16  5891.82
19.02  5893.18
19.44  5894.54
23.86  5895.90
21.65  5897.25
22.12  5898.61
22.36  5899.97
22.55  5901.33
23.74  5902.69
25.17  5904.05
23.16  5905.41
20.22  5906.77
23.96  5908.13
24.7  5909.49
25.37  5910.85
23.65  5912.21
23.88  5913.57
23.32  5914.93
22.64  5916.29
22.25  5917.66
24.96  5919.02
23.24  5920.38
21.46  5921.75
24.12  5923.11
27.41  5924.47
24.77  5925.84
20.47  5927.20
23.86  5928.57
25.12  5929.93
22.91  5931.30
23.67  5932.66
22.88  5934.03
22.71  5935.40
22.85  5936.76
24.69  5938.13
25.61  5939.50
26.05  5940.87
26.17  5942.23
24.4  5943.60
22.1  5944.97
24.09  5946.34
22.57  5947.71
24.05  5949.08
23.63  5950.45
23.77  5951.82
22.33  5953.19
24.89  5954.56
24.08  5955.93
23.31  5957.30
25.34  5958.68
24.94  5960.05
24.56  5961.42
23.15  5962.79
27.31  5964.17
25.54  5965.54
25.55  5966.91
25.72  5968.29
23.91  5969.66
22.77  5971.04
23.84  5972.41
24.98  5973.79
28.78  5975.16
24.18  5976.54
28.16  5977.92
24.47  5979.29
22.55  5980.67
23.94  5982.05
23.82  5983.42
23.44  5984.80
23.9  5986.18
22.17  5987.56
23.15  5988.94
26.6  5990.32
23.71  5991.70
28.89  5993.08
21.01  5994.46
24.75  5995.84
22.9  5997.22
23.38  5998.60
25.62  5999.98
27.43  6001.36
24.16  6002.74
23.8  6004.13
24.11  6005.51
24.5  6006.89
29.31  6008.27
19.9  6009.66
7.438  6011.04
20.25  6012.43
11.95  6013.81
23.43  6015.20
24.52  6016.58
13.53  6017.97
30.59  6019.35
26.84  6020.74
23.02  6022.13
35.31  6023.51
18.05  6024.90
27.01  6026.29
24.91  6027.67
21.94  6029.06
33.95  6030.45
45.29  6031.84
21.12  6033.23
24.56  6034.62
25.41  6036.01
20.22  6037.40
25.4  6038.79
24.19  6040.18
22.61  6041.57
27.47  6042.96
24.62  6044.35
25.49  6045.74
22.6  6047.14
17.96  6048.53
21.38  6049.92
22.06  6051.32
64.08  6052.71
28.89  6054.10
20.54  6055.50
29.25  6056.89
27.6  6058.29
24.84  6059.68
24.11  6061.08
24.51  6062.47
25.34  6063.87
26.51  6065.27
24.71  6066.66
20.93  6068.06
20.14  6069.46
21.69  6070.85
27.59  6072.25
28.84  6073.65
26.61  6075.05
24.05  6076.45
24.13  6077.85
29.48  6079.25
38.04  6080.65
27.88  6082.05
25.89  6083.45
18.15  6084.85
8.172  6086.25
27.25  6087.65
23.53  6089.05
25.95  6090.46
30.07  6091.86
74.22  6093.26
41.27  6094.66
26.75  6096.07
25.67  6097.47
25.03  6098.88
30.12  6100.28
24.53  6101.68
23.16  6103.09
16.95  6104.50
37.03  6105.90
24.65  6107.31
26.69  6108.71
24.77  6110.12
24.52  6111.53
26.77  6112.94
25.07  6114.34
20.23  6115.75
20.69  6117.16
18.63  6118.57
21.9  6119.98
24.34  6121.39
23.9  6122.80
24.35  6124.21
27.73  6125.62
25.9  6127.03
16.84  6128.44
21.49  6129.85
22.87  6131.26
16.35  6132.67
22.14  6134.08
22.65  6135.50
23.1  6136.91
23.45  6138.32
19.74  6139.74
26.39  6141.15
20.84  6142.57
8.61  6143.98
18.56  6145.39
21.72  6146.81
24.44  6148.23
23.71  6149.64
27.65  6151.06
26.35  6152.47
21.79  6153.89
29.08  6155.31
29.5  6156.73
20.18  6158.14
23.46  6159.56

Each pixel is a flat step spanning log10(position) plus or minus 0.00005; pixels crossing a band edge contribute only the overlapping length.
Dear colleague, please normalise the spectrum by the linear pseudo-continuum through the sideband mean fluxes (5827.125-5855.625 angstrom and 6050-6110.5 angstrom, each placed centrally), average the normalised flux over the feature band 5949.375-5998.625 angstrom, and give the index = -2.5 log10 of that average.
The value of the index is 0.09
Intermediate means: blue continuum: 25.1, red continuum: 27.7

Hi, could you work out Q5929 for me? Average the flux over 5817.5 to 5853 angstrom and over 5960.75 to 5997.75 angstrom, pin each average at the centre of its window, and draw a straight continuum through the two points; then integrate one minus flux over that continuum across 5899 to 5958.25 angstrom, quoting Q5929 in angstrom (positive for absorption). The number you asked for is 2.6 angstrom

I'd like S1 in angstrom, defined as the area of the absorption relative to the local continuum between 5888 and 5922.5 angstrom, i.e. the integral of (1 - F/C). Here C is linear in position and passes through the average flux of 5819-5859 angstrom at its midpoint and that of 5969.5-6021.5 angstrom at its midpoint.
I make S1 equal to 2.52 angstrom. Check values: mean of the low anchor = 25.1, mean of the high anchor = 23.5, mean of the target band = 22.7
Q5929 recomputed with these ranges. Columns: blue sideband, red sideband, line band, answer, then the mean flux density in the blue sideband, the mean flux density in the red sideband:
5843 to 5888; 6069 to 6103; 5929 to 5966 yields 2.58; 24.7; 28.1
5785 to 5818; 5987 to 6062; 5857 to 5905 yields 2.36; 24.5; 25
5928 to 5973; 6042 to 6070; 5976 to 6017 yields 2.95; 24.2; 26.1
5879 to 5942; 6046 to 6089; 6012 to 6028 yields 1.05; 23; 25.7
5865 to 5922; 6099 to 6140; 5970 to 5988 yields -0.73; 23.4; 23.5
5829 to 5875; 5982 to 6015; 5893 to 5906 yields 1.02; 25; 22.9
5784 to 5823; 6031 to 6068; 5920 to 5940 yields 1.47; 24.6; 26.5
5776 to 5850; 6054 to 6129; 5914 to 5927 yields 0.87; 25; 26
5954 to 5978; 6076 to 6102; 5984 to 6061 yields 5.61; 25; 29.1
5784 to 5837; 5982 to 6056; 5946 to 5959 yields 0.54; 24.8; 24.8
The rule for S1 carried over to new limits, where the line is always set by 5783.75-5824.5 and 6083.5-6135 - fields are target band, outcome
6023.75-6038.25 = -0.71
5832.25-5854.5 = -0.23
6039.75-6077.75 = -0.75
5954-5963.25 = 0.28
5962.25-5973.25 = 0.17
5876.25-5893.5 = 1.65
